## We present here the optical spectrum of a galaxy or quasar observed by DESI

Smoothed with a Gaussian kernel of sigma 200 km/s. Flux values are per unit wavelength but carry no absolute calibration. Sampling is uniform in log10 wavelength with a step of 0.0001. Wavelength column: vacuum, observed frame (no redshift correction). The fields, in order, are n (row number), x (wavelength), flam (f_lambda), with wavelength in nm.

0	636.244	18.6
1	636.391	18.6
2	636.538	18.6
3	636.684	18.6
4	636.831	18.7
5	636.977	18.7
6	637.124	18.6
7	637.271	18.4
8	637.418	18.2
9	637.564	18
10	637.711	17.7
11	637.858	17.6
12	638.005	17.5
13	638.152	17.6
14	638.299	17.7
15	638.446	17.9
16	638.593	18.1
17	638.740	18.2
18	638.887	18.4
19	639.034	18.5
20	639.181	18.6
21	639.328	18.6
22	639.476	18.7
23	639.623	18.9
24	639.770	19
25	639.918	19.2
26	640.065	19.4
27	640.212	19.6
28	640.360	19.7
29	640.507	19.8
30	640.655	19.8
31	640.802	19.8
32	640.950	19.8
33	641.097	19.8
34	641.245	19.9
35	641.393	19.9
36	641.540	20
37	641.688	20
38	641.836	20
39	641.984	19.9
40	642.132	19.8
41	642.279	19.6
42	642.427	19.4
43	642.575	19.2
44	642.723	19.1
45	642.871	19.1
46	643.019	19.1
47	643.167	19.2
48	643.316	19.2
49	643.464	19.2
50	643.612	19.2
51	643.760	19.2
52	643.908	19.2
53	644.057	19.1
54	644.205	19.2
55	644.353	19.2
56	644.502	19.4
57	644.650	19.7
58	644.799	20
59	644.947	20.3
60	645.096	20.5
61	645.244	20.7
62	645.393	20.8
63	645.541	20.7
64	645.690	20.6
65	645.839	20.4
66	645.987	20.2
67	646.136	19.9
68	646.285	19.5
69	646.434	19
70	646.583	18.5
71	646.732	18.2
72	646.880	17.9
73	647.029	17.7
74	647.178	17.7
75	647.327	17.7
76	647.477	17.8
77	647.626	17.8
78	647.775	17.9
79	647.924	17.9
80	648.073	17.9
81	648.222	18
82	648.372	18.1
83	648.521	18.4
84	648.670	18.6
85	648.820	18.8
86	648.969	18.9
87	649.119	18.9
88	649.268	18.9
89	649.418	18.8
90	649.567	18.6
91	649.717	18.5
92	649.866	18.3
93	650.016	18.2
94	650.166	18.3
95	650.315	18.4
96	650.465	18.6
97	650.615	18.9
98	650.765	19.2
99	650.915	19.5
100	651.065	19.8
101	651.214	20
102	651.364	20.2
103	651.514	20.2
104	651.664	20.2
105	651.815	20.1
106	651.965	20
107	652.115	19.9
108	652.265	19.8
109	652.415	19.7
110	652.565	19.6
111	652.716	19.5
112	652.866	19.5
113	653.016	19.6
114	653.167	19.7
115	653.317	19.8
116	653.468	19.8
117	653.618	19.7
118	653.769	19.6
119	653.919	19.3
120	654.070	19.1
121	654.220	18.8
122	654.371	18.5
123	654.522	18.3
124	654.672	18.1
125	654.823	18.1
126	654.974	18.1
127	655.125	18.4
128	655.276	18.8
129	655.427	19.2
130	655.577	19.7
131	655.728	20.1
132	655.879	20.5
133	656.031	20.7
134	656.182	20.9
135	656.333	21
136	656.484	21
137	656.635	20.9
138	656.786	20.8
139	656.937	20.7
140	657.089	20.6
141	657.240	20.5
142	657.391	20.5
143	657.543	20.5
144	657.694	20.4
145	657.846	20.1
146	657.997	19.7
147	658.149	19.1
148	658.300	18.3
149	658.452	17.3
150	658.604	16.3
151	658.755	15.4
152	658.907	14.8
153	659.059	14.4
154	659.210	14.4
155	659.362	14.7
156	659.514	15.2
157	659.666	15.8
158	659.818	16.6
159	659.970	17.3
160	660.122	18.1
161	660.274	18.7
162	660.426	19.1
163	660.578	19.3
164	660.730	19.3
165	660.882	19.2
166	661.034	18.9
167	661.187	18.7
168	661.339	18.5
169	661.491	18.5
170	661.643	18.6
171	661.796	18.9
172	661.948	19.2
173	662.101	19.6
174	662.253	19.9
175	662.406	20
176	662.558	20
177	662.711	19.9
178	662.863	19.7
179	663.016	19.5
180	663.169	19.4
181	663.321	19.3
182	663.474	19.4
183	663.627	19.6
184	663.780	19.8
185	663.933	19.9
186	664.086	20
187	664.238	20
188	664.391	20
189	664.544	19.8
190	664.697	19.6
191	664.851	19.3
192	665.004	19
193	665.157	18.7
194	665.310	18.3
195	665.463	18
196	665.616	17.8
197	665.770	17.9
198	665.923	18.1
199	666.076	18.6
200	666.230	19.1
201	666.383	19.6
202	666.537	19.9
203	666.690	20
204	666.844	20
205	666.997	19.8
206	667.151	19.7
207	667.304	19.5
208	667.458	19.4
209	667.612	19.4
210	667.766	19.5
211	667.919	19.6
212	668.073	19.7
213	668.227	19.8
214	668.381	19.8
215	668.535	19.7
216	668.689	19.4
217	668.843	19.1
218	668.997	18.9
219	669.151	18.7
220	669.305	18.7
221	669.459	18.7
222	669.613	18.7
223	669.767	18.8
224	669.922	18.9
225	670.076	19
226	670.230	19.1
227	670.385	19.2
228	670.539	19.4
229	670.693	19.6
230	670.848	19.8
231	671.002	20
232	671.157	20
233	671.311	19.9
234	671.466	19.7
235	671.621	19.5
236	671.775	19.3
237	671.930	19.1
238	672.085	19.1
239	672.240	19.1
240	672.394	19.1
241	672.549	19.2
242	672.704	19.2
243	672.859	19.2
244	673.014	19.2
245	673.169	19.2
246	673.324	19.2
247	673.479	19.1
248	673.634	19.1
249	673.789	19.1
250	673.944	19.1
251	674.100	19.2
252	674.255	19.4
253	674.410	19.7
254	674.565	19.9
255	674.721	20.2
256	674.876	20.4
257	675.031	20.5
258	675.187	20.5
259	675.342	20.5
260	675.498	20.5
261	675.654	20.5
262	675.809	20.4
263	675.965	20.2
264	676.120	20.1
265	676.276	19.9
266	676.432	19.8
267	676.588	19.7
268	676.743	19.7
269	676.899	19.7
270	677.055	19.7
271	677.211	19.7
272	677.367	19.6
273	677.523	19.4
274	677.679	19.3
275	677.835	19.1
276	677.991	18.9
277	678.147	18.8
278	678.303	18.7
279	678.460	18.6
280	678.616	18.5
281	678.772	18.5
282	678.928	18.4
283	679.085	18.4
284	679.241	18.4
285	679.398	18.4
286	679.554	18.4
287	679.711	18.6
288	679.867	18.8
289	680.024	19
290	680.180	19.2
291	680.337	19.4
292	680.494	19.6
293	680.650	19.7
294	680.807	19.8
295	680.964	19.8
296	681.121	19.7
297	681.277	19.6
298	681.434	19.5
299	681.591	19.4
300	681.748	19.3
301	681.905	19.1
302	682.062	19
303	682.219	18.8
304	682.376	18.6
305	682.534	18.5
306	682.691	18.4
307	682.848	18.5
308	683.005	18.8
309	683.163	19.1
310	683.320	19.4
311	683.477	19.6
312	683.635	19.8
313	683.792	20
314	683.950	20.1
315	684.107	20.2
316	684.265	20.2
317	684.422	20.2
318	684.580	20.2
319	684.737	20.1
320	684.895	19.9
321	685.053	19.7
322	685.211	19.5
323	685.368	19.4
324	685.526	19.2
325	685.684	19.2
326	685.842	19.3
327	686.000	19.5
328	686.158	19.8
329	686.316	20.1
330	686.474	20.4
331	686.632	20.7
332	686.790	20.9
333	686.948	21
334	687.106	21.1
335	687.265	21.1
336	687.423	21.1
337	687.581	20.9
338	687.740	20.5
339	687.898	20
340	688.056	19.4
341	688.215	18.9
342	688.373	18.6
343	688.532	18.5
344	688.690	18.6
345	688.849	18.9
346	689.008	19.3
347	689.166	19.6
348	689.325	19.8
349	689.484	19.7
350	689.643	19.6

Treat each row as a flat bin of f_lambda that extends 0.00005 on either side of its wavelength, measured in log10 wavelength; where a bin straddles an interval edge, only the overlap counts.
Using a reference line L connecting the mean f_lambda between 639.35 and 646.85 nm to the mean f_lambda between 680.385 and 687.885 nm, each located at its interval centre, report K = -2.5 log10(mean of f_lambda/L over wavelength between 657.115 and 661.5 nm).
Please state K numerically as 0.10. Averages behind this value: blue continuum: 19.6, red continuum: 19.8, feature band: 17.9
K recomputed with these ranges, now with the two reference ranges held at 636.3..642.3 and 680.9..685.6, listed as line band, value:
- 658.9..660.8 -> 0.142 mag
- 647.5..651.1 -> 0.029 mag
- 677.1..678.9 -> 0.022 mag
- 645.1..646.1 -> -0.086 mag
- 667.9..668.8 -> -0.021 mag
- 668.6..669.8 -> 0.022 mag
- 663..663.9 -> -0.017 mag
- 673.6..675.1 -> -0.019 mag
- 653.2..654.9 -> 0.004 mag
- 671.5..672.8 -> 0.006 mag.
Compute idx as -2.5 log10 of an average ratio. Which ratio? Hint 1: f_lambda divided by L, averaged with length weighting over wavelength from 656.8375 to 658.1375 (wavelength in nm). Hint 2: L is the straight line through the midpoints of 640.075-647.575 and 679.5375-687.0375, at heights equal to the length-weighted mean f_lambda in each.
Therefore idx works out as -0.05 mag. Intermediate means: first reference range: 19.5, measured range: 20.3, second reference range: 19.5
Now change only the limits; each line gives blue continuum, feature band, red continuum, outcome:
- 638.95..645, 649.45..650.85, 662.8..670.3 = 0.05 mag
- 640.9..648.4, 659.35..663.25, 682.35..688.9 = 0.05 mag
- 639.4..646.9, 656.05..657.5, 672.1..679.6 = -0.07 mag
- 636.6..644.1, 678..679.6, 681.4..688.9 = 0.06 mag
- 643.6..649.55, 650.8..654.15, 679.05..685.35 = -0.04 mag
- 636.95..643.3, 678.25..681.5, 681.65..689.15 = 0.03 mag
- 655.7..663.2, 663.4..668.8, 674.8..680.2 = -0.02 mag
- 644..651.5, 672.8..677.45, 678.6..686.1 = -0.03 mag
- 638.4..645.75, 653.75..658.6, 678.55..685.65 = -0.01 mag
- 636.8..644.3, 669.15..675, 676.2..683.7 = -0.01 mag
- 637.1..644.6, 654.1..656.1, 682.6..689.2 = 0.01 mag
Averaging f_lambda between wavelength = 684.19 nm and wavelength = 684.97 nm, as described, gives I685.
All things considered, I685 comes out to 20.1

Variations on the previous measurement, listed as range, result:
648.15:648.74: 18.3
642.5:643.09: 19.1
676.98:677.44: 19.7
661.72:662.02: 19.1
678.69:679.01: 18.4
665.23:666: 18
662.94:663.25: 19.5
